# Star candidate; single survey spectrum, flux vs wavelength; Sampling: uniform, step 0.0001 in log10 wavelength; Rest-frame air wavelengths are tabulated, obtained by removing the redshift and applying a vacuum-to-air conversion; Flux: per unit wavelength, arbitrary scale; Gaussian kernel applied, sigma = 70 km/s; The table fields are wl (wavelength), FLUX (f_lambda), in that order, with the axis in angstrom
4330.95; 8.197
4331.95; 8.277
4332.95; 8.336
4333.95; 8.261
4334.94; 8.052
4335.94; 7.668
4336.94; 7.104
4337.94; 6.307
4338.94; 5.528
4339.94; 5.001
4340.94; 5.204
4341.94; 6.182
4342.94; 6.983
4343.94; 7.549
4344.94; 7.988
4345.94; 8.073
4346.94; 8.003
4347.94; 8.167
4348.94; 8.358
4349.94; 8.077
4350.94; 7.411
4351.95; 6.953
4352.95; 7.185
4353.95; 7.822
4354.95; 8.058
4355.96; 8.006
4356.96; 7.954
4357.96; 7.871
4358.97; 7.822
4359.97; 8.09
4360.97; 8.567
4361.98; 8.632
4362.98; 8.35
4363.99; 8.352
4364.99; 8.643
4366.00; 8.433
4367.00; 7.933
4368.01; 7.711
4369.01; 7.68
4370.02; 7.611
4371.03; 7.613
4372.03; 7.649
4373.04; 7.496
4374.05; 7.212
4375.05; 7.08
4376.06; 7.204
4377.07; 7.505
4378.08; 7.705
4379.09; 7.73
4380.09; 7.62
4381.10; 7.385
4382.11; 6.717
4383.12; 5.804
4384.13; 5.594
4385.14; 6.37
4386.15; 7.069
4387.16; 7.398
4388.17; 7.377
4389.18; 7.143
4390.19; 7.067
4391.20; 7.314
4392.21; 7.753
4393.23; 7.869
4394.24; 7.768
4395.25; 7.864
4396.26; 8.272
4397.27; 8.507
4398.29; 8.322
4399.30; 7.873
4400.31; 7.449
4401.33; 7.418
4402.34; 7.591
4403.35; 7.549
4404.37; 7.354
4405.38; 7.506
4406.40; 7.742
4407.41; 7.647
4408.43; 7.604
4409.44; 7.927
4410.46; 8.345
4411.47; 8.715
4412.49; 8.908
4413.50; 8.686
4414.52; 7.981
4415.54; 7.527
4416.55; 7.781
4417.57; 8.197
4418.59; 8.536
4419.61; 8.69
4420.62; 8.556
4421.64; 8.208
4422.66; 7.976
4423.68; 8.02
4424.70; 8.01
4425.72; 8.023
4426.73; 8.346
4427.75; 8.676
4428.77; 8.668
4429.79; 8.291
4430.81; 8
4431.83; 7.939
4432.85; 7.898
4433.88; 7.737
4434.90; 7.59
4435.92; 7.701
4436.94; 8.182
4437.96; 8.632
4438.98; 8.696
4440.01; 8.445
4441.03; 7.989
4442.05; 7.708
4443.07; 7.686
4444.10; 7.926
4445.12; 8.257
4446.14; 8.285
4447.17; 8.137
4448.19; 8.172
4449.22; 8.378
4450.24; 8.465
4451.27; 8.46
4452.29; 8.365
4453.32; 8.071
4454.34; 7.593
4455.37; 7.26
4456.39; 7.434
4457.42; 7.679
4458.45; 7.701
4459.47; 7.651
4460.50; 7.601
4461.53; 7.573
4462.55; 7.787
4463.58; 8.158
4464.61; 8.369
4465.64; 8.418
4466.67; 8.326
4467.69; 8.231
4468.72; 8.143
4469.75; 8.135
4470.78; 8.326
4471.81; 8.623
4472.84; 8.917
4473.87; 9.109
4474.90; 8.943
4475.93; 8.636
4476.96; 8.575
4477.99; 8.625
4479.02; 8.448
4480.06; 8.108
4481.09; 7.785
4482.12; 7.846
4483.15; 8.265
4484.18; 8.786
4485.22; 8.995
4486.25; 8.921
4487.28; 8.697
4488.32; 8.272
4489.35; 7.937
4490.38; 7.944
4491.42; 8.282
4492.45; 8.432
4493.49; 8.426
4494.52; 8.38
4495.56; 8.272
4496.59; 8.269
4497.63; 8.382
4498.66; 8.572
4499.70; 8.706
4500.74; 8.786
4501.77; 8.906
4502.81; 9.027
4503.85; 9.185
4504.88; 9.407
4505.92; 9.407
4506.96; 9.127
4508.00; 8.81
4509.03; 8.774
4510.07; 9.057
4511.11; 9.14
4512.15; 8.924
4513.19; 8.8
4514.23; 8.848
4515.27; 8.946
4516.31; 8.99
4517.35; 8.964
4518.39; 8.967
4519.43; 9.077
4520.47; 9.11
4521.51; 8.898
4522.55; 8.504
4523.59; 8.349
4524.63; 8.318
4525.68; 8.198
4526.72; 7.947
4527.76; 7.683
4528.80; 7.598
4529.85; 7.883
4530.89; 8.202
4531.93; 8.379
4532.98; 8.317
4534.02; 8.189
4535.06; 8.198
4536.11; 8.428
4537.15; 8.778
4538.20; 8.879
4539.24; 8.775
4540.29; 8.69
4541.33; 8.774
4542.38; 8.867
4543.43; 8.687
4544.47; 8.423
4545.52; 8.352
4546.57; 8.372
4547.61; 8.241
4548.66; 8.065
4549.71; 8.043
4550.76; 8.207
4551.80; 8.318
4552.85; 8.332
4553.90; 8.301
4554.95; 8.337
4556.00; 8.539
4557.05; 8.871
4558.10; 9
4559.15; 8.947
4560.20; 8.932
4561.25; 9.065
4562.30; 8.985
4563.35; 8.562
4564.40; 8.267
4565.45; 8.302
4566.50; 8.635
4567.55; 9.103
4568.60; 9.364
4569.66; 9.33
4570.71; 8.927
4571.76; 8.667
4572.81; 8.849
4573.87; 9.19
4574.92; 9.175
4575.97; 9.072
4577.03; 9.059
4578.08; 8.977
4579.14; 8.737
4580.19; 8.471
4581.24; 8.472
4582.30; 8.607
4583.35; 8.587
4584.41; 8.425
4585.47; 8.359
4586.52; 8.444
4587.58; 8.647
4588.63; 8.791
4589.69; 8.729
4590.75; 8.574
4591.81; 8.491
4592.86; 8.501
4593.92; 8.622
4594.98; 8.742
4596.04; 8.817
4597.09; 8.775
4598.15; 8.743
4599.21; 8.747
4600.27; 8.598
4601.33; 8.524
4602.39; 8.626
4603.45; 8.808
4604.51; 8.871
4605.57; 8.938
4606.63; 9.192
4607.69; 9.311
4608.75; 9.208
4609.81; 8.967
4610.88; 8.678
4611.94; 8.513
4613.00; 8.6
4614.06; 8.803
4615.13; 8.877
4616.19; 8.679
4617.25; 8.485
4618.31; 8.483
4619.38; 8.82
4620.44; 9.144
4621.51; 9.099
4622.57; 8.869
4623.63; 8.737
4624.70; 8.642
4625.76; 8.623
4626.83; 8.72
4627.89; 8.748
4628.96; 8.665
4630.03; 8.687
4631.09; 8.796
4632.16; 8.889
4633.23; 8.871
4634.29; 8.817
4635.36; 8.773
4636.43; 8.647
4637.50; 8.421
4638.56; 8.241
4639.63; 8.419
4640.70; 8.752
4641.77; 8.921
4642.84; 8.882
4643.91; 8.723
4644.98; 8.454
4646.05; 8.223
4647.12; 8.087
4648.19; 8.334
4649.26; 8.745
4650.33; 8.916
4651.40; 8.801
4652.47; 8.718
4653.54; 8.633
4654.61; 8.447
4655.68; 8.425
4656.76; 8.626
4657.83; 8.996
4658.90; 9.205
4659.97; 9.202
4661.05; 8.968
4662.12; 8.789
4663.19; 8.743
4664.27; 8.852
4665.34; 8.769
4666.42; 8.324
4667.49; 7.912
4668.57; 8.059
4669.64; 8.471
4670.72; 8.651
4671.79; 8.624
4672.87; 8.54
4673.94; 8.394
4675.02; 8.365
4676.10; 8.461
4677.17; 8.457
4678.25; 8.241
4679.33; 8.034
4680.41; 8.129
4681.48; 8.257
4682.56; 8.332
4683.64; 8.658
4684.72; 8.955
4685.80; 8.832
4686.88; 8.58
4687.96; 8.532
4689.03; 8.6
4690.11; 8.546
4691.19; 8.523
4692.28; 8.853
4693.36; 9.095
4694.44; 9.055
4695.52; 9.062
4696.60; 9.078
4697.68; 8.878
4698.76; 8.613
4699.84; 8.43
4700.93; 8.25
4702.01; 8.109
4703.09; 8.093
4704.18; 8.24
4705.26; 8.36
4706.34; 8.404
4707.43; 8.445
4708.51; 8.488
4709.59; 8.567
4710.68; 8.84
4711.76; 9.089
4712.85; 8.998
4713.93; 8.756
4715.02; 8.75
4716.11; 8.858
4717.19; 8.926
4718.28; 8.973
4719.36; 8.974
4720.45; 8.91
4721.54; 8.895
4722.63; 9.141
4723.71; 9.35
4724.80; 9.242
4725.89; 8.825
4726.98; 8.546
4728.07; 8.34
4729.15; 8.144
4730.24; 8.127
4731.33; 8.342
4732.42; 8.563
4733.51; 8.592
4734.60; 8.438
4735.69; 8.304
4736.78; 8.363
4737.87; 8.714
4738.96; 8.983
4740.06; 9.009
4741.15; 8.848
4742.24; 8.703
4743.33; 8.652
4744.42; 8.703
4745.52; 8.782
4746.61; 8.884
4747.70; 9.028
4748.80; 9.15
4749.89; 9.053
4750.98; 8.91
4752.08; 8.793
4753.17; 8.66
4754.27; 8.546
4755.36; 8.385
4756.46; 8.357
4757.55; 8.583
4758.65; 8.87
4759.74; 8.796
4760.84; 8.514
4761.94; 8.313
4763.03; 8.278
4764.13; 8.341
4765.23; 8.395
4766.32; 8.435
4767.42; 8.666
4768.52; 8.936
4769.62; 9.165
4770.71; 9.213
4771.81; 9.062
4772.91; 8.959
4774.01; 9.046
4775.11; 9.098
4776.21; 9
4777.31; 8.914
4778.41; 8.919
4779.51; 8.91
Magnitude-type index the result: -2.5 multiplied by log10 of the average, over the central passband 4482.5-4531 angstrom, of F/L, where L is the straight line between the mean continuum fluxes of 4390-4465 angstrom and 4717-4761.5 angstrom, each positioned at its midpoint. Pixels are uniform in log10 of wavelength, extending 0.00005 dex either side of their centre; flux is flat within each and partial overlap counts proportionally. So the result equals -0.06 mag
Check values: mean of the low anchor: 8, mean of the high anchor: 8.73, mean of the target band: 8.63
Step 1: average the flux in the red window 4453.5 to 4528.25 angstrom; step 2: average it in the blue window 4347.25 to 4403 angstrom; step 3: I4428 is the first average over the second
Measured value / 1.1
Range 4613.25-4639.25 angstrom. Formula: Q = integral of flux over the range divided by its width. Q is 8.73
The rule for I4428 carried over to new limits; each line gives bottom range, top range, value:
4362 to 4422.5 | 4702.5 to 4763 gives 1.13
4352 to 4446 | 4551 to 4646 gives 1.11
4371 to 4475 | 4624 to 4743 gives 1.09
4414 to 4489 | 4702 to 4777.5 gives 1.06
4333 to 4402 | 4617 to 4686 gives 1.15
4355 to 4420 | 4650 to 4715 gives 1.11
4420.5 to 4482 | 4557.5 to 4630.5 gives 1.08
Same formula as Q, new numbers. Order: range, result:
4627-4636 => 8.78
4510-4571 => 8.59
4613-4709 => 8.62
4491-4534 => 8.64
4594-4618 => 8.79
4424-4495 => 8.2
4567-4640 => 8.77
